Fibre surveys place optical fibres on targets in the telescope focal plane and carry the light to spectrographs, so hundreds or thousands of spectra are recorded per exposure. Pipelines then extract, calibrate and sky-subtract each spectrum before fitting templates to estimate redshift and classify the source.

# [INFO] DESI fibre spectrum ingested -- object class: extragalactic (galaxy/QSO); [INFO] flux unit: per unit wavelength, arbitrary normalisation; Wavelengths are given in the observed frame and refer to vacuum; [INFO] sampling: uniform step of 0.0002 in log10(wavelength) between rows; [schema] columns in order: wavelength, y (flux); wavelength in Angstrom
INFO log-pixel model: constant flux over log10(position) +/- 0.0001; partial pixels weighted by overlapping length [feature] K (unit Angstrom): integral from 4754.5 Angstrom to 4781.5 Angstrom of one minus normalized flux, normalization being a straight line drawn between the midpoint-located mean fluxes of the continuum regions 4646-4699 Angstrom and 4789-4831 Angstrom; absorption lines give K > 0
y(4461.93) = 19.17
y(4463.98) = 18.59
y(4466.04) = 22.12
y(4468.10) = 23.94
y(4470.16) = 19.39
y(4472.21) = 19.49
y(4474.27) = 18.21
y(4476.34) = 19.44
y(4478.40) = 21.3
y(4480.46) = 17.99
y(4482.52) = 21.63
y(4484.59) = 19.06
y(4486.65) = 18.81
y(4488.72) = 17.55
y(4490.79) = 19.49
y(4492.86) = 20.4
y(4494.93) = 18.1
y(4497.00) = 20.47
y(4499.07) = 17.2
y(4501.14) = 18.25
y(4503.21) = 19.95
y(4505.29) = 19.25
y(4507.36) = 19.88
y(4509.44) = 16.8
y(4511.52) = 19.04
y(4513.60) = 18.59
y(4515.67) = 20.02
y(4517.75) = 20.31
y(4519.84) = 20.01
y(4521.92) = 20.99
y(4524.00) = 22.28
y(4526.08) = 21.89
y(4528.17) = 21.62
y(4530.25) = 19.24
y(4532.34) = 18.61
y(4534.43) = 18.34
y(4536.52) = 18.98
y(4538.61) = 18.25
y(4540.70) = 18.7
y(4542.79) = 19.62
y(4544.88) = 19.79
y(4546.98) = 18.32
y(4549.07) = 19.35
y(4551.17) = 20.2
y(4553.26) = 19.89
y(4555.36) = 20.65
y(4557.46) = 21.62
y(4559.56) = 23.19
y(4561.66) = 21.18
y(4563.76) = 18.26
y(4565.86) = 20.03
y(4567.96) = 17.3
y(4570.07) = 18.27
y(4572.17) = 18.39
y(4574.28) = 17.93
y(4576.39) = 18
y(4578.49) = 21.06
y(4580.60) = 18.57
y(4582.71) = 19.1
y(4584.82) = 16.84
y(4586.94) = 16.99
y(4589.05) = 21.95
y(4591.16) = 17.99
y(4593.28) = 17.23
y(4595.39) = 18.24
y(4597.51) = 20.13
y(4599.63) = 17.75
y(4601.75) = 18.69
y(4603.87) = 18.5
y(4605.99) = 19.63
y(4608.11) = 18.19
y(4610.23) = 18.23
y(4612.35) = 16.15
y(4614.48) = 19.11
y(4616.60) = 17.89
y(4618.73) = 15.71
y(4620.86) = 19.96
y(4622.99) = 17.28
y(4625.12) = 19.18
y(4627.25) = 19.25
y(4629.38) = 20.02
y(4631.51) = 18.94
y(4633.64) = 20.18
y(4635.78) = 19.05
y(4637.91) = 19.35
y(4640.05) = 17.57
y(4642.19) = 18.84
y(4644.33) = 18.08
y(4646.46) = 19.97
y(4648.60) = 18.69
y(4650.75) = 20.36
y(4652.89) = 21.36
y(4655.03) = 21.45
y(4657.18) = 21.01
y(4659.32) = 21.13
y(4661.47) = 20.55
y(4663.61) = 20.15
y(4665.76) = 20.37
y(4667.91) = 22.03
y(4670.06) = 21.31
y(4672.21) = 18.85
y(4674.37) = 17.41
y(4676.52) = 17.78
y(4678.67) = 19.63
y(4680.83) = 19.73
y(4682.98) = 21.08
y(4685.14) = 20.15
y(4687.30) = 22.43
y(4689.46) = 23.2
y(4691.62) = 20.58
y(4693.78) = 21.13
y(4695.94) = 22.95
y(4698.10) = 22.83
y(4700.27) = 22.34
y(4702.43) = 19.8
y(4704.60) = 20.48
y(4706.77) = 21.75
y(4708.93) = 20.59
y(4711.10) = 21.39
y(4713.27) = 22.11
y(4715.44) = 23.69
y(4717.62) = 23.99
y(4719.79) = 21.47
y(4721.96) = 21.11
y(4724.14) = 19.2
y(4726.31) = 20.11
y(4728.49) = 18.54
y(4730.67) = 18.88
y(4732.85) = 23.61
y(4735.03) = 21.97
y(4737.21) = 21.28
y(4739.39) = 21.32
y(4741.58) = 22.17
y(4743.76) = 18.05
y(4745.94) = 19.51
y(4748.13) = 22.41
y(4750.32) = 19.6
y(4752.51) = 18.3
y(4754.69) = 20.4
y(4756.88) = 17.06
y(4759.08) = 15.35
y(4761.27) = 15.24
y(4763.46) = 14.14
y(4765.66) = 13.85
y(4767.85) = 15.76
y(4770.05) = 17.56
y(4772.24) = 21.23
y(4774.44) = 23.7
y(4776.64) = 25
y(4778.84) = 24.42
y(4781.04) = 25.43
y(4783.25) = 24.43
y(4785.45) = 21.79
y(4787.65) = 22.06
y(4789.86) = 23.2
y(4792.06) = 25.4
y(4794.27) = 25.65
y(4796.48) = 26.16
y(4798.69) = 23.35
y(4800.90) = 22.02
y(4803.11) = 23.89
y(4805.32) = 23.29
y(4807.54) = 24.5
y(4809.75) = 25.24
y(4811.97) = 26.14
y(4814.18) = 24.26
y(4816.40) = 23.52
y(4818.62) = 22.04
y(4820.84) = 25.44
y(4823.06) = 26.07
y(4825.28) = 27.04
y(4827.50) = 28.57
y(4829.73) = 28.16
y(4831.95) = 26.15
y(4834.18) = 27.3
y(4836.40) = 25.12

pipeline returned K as 5.4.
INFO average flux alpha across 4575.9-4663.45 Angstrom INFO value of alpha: 19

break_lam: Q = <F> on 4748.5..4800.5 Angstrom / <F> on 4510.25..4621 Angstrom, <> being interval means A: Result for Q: 1.09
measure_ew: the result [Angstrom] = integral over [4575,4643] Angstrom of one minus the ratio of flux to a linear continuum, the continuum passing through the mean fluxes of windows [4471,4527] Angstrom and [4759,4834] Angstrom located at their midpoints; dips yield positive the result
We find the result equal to 7.3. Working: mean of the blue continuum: 19.5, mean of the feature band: 18.6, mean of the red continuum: 23.1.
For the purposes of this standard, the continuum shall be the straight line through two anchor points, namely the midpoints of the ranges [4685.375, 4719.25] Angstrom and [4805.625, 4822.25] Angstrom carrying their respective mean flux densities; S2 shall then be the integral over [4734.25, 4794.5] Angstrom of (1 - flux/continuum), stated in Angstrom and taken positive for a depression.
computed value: 7.3 Angstrom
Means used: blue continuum 21.9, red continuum 24.4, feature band 20.5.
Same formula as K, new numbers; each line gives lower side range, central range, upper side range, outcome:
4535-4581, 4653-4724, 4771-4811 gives 2.9 Angstrom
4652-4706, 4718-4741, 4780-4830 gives 1.5 Angstrom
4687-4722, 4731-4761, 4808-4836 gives 4.3 Angstrom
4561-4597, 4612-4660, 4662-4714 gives 1.5 Angstrom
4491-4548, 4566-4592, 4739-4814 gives 1.7 Angstrom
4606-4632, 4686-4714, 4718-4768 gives -4.0 Angstrom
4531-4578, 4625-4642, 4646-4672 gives 1.0 Angstrom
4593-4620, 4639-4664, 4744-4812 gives -1.2 Angstrom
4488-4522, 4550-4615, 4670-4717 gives 2.9 Angstrom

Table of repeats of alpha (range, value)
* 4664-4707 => 20.8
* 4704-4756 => 20.9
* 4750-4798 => 20.8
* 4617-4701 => 20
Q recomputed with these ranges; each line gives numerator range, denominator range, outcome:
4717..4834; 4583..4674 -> 1.16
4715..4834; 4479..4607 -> 1.15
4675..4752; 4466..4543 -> 1.07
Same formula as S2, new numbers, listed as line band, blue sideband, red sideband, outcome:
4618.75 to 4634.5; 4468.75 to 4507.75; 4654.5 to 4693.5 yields 0.92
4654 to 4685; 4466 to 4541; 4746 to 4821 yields 1.03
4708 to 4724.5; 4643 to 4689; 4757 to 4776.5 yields -2.59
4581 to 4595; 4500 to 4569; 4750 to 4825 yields 1.28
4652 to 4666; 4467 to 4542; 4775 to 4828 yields 0.78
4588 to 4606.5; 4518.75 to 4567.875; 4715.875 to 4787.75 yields 1.09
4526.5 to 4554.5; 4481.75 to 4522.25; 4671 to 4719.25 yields 0.35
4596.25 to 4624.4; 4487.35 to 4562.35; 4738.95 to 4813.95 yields 2.78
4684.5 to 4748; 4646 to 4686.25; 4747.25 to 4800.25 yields -2.42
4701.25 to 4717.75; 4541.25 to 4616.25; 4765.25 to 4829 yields 0.14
